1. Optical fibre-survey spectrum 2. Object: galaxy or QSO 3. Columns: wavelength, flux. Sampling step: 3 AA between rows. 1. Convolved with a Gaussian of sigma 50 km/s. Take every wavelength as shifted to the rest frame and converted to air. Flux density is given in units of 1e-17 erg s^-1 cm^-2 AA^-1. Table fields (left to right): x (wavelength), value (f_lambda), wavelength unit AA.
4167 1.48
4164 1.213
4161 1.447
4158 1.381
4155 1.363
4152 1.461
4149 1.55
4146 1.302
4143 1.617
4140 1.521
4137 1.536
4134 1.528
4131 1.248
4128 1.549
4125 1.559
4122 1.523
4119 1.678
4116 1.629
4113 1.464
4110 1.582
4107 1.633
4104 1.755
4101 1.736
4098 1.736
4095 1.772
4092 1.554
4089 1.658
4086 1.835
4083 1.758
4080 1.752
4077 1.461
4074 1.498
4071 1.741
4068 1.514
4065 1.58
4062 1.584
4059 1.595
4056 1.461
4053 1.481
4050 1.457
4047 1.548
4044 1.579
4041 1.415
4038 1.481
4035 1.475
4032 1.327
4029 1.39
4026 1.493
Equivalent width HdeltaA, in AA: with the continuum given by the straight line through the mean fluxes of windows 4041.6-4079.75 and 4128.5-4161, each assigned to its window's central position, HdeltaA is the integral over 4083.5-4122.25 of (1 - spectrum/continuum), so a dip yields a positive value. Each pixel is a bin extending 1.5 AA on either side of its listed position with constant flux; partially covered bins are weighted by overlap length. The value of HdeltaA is -4.3 AA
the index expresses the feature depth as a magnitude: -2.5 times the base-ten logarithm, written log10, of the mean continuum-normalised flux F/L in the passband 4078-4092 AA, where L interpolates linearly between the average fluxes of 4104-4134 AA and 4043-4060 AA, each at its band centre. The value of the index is -0.124 mag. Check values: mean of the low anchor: 1.52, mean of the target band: 1.72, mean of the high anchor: 1.55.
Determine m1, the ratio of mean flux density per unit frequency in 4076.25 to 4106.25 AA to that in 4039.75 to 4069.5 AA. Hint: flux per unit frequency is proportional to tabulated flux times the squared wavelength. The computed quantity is 1.14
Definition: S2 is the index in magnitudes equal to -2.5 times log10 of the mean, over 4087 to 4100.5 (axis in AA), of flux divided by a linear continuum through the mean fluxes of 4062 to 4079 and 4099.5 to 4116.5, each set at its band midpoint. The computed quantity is -0.05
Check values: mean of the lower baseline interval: 1.57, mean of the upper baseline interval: 1.63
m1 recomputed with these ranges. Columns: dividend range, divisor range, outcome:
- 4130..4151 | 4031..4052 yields 1.05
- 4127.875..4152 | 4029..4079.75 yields 1.02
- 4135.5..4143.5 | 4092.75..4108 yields 0.92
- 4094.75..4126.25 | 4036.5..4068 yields 1.11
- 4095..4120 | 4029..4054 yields 1.17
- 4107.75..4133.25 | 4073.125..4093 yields 0.94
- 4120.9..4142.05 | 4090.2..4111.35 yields 0.90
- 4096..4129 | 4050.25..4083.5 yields 1.06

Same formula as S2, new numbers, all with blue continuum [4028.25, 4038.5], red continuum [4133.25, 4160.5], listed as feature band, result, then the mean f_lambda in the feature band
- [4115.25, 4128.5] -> -0.09 mag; 1.59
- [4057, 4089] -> -0.14 mag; 1.63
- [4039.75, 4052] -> -0.06 mag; 1.5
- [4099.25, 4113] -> -0.14 mag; 1.65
